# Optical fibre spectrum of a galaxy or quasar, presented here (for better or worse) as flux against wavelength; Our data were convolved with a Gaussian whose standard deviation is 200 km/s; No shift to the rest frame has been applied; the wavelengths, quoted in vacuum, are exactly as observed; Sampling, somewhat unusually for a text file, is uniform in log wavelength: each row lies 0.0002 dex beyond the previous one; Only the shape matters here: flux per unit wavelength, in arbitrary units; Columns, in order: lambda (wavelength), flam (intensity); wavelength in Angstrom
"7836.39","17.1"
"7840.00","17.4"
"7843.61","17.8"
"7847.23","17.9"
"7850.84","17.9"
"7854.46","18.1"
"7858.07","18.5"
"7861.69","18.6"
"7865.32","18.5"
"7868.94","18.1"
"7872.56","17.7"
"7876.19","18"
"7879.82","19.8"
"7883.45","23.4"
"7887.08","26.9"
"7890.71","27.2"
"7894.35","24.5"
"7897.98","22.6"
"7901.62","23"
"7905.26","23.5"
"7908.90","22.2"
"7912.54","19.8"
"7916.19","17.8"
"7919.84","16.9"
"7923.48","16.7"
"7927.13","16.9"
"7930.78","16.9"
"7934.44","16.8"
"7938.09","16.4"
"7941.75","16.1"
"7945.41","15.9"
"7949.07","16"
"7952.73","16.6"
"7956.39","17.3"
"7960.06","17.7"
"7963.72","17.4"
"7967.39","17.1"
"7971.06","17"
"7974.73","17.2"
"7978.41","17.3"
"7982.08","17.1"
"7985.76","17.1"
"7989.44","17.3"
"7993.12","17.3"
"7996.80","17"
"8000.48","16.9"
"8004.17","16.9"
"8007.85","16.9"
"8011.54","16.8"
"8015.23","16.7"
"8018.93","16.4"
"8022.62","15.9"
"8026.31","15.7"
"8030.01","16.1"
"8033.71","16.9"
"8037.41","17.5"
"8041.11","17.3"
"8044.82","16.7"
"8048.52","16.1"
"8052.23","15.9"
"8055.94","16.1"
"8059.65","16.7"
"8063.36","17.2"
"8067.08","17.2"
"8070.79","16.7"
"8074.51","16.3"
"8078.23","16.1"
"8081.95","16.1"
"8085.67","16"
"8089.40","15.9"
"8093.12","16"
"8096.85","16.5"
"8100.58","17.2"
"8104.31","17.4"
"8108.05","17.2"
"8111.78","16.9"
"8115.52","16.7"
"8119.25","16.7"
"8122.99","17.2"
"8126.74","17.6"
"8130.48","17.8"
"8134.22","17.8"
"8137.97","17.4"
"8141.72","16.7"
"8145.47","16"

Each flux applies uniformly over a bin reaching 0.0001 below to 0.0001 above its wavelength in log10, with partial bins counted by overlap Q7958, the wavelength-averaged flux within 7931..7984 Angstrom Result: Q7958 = 16.9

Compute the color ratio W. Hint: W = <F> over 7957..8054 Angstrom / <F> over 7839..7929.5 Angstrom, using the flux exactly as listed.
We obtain 0.84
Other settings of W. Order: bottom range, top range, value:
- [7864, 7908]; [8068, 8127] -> 0.76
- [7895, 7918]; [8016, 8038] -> 0.76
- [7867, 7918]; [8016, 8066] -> 0.76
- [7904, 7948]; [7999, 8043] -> 0.93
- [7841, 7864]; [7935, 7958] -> 0.91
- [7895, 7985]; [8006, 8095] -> 0.91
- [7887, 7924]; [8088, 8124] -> 0.77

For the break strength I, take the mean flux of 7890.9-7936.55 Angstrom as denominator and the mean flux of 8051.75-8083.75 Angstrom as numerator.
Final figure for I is 0.8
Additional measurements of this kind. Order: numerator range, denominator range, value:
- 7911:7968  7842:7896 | 0.84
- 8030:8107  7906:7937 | 0.91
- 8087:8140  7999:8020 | 1.01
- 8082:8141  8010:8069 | 1.02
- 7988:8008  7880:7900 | 0.70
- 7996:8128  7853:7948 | 0.85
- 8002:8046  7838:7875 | 0.92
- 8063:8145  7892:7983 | 0.92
